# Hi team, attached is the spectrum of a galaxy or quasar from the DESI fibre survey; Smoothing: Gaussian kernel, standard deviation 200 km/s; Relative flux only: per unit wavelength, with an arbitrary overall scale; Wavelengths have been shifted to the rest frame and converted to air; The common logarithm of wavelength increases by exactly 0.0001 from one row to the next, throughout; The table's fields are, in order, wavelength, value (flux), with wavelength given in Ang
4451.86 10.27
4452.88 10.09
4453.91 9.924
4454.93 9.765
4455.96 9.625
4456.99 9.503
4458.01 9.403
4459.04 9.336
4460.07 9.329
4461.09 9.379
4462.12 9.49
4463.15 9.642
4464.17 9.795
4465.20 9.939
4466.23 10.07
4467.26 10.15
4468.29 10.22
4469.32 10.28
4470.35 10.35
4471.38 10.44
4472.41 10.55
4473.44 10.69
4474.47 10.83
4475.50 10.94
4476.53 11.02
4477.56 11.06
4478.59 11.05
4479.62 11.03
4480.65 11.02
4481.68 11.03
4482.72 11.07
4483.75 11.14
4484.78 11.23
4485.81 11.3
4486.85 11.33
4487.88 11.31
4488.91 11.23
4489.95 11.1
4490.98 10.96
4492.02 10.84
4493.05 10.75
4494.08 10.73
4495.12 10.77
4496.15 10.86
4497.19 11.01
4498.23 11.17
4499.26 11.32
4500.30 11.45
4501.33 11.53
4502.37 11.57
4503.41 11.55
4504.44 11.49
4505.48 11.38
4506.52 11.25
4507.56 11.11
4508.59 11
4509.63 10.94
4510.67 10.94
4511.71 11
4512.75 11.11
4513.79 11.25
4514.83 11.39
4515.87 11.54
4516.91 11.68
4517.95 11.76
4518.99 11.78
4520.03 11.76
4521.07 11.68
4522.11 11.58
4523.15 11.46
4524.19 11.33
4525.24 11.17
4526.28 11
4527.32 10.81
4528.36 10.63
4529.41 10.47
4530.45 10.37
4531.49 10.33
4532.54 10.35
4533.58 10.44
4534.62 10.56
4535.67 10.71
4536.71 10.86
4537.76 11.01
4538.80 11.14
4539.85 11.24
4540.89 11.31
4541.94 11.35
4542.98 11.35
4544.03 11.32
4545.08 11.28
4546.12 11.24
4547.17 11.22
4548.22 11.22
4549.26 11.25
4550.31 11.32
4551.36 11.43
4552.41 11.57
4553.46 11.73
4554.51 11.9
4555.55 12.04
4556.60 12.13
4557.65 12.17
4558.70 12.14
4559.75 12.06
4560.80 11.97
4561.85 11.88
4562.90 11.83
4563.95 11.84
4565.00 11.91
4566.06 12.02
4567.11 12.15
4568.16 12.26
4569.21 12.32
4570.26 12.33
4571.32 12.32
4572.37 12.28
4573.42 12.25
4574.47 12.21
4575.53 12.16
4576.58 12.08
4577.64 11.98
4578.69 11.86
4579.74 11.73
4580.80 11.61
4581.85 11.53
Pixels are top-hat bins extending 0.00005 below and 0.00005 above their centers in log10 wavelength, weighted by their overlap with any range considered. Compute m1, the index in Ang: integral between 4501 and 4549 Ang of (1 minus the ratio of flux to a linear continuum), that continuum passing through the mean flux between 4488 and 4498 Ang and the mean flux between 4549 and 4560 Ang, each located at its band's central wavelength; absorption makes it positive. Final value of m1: 0.9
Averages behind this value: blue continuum 10.9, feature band 11.2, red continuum 11.8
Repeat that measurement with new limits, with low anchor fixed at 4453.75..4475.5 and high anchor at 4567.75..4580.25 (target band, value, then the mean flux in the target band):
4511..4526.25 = -0.6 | 11.4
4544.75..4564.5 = 0.1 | 11.7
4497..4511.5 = -0.7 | 11.3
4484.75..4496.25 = -0.6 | 11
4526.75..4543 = 0.8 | 10.8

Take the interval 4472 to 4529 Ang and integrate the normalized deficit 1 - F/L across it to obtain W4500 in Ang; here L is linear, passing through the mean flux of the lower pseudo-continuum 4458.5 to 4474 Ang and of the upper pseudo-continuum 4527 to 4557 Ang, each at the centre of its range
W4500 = -3.7 Ang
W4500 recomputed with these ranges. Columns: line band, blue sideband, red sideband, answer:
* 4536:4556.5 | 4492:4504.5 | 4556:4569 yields 0.8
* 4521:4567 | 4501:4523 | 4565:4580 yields 1.8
